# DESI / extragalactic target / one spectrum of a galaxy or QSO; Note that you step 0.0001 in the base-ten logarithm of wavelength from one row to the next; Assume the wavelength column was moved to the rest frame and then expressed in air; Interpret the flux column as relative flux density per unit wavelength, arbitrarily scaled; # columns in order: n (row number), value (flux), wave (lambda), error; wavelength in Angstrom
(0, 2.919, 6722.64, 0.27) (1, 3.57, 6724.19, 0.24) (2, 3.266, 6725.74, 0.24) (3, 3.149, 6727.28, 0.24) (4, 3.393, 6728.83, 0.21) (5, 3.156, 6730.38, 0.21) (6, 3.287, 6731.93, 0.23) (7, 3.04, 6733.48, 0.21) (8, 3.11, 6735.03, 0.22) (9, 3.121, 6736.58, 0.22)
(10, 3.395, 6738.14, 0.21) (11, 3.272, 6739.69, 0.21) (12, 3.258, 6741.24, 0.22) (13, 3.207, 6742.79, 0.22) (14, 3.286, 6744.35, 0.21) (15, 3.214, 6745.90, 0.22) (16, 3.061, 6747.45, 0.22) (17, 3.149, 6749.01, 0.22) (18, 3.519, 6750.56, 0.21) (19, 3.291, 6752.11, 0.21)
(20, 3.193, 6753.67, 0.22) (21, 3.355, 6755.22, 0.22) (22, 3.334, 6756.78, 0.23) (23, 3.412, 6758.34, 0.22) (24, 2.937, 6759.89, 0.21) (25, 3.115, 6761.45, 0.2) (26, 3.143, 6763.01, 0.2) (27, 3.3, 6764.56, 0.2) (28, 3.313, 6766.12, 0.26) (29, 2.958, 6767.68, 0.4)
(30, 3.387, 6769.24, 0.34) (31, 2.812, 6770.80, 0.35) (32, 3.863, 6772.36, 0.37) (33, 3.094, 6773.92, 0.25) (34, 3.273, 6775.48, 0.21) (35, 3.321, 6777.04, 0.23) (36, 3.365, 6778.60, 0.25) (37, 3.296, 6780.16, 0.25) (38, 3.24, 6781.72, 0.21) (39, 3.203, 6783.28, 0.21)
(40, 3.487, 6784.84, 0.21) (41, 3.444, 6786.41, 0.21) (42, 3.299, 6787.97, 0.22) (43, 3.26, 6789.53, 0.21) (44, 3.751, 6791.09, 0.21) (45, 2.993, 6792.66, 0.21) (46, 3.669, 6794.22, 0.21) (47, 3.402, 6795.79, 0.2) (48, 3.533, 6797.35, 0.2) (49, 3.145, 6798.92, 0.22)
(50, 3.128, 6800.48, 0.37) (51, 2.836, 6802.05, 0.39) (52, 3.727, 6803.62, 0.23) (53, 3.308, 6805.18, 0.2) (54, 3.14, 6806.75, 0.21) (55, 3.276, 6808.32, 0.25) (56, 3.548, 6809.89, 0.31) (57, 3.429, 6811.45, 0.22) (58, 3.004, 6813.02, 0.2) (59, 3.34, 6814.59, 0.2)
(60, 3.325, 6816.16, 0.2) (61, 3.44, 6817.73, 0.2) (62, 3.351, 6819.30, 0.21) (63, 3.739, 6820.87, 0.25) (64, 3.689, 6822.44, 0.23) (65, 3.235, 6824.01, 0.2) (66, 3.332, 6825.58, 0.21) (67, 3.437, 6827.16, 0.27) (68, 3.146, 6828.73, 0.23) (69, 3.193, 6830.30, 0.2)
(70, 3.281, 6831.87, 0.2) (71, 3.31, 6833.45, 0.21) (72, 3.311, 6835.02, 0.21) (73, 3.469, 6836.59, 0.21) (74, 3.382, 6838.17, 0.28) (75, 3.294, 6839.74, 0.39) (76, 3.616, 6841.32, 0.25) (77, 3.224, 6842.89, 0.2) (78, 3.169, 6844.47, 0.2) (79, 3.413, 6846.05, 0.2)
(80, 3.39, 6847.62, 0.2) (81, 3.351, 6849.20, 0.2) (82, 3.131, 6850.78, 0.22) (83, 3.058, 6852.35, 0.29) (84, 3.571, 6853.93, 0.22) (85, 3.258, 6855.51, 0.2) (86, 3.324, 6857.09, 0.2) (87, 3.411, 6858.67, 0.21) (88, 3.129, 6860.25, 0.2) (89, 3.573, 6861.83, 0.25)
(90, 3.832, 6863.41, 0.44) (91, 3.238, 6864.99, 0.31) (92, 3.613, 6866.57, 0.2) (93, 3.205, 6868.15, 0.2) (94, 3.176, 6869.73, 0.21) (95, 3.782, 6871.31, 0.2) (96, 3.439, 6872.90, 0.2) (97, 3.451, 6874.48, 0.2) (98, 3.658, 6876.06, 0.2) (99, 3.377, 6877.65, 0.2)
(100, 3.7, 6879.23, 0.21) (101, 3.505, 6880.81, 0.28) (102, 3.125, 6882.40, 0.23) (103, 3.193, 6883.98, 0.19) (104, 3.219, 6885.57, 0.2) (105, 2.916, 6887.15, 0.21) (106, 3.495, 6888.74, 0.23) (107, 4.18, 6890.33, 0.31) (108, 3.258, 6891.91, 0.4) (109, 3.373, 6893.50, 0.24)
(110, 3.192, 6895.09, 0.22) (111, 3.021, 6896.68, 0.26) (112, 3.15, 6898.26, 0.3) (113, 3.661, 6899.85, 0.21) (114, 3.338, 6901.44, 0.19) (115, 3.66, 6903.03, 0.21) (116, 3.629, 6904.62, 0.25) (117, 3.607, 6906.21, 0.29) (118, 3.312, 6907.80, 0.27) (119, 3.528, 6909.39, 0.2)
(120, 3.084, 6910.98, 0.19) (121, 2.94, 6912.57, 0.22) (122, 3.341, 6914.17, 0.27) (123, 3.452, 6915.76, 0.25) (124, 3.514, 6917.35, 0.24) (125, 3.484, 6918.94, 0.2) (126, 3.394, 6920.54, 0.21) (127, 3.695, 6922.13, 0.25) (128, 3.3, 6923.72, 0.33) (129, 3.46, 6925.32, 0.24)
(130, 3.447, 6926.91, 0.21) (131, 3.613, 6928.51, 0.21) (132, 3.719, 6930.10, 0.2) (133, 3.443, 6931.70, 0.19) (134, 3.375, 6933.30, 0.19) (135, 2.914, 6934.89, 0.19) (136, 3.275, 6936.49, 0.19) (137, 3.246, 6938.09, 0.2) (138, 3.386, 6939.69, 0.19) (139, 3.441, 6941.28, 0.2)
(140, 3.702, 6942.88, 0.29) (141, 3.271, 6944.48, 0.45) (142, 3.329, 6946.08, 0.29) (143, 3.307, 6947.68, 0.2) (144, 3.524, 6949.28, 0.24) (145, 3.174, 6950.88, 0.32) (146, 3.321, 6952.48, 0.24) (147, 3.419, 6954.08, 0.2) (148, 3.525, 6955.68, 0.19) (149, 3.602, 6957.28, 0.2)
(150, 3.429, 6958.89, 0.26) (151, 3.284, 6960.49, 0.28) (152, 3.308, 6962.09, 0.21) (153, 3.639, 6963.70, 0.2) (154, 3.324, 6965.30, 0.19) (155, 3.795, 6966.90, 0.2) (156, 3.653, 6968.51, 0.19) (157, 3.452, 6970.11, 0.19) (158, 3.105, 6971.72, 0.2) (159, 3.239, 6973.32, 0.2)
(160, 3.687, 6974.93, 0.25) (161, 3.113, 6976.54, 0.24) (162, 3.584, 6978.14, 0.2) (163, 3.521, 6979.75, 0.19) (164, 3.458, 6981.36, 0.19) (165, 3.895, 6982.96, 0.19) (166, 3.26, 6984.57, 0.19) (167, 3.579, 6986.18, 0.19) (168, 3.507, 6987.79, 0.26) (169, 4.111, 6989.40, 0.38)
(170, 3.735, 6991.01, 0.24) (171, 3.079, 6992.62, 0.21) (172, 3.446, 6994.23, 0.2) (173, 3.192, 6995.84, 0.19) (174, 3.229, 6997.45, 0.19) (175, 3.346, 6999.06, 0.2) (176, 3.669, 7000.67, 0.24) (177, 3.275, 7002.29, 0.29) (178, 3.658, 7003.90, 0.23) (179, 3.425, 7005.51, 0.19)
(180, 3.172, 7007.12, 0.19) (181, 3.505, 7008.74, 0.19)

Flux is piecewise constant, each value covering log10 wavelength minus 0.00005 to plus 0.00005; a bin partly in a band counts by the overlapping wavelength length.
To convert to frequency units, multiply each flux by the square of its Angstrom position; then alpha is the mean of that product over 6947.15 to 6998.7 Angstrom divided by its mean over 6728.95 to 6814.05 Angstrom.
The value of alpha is 1.12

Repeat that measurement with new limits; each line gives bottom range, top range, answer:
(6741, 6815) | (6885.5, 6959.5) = 1.08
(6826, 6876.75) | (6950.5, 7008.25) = 1.06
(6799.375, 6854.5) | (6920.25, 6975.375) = 1.06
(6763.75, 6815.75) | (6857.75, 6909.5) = 1.06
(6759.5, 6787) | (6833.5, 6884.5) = 1.07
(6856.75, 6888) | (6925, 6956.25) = 1.02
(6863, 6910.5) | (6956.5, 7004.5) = 1.04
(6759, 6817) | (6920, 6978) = 1.09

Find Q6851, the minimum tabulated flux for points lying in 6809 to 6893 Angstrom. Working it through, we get 2.916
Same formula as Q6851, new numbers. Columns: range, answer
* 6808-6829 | 3.004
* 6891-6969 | 2.914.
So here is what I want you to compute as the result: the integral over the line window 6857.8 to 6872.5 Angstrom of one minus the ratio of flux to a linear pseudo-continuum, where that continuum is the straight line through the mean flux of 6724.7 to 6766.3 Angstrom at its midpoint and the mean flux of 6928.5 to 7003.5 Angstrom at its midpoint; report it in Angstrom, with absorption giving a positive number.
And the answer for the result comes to -0.4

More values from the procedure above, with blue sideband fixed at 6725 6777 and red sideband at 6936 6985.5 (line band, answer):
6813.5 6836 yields -0.4 Angstrom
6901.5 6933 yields -0.6 Angstrom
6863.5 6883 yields -0.6 Angstrom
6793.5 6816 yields -0.2 Angstrom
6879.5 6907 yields -0.2 Angstrom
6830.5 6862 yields 0.0 Angstrom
